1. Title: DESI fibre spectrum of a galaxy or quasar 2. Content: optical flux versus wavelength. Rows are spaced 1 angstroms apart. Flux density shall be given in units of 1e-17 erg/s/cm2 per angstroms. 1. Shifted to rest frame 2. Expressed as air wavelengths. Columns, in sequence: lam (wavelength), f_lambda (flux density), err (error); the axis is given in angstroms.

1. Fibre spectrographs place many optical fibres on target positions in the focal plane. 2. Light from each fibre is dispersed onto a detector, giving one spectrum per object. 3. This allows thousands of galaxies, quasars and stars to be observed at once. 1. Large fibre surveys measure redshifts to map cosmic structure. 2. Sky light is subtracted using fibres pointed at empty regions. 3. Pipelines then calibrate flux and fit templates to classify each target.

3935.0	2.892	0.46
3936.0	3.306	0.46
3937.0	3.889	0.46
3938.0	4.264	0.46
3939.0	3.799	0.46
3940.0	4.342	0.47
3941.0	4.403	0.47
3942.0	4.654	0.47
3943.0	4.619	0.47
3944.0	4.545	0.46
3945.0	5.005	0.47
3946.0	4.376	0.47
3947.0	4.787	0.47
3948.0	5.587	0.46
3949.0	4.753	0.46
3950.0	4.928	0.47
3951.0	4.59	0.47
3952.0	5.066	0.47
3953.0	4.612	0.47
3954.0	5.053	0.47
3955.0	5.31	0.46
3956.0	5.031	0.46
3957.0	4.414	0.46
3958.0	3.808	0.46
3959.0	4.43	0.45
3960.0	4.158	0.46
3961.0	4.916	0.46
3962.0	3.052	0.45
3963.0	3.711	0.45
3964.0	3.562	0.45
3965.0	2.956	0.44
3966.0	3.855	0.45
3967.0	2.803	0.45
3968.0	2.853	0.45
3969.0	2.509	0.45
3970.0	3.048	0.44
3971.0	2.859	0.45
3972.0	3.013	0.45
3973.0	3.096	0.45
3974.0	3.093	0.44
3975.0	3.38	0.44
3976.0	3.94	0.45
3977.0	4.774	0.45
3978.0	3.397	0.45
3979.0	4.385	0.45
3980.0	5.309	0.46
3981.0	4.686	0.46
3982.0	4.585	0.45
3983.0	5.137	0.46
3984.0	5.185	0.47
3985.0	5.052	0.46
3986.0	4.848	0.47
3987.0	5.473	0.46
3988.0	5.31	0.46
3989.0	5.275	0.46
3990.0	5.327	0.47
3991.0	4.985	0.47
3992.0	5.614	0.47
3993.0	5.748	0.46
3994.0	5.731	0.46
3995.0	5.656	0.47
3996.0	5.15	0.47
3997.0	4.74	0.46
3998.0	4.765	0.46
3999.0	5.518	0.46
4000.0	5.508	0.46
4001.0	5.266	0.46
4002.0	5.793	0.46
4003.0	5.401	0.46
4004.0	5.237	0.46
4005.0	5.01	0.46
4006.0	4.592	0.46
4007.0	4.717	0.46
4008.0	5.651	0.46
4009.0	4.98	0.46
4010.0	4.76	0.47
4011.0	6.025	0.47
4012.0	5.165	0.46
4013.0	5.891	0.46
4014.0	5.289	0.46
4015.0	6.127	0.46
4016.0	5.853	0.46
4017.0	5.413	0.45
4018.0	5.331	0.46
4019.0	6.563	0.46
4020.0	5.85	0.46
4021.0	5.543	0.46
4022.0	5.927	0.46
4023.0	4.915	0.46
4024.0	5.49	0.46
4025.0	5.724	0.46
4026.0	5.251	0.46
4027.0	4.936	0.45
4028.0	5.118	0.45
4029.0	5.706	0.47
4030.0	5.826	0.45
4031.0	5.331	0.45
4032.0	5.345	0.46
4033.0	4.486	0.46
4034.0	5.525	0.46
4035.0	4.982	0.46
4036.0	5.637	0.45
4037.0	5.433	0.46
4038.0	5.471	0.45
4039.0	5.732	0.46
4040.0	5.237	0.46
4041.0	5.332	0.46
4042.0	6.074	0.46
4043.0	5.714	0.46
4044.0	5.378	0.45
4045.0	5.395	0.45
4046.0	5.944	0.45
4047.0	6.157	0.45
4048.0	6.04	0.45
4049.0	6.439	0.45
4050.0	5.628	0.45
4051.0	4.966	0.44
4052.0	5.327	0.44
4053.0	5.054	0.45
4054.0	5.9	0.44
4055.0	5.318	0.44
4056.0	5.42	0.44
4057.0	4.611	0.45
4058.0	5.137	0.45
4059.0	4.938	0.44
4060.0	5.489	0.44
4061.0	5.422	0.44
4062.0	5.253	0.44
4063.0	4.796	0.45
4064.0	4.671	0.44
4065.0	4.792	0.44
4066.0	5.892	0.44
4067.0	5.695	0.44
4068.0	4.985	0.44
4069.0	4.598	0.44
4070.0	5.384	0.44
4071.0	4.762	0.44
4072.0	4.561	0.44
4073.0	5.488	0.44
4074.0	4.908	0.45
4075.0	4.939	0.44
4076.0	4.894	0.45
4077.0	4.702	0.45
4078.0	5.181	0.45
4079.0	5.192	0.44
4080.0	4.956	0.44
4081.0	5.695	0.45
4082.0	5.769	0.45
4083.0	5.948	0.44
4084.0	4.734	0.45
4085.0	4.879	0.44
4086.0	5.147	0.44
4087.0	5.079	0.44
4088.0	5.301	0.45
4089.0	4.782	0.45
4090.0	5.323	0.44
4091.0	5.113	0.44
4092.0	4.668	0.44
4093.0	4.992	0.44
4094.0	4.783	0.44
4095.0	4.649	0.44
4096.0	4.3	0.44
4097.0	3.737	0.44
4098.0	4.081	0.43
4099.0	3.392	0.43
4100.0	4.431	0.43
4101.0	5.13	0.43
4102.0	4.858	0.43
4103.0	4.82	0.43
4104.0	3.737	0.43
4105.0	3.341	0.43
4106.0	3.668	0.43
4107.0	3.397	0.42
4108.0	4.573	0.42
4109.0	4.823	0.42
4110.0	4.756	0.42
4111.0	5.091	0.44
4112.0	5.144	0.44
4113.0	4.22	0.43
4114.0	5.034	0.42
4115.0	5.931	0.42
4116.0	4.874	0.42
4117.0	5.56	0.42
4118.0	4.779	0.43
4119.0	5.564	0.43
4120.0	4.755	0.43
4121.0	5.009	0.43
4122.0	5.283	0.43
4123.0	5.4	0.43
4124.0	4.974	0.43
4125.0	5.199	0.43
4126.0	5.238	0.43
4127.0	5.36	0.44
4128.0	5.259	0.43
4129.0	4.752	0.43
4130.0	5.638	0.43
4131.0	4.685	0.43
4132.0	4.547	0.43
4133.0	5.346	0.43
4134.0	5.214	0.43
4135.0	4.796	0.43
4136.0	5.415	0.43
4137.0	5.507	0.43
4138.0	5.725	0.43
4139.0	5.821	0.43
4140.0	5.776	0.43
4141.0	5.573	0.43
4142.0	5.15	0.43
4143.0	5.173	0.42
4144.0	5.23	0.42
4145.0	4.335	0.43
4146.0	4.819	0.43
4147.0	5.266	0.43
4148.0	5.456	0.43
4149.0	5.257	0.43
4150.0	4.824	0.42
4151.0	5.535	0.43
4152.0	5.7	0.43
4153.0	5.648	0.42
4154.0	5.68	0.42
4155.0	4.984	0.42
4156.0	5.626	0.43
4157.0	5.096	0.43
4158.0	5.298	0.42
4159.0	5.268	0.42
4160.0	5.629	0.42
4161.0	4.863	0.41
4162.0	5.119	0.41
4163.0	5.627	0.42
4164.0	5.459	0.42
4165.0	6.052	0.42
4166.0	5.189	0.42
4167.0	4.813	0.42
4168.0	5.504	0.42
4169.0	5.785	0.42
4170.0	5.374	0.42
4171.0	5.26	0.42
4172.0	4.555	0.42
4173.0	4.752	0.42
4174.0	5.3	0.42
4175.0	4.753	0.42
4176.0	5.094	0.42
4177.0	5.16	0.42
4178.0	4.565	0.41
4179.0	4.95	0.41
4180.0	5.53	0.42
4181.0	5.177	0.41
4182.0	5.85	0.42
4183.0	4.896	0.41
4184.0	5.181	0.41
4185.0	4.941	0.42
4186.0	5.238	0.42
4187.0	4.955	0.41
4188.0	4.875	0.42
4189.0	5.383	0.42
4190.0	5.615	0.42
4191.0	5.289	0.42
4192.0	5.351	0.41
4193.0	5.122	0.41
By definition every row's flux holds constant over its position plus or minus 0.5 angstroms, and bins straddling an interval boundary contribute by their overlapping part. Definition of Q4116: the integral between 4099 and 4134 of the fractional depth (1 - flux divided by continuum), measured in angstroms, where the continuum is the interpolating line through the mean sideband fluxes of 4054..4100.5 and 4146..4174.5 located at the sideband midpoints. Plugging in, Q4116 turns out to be 2.0 angstroms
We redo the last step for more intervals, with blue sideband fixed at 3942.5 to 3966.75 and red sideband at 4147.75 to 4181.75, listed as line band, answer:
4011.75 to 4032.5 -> -3.7 angstroms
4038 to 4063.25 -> -3.4 angstroms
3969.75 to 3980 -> 2.1 angstroms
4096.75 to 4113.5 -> 2.4 angstroms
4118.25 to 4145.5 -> -0.4 angstroms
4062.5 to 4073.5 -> -0.4 angstroms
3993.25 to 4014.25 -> -2.9 angstroms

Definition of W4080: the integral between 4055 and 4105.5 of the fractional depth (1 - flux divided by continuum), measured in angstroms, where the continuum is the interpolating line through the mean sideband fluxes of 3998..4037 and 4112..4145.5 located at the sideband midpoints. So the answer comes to 3.5 angstroms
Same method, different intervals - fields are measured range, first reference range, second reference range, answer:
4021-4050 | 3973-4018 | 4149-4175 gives -2.25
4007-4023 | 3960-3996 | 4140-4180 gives -3.96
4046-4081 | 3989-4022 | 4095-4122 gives -2.00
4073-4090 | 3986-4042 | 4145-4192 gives 0.57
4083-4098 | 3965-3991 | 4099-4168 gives -0.06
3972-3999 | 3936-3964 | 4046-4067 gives 0.10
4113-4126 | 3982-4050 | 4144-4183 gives 0.33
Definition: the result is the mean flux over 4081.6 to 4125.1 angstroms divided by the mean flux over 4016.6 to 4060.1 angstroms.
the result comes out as 0.9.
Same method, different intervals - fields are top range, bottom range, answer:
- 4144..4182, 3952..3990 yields 1.26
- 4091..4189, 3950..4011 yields 1.10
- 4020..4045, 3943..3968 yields 1.24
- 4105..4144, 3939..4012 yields 1.10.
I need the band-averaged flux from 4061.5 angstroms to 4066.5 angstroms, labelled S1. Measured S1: 5.08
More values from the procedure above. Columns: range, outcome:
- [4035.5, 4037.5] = 5.54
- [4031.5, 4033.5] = 4.92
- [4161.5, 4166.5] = 5.49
